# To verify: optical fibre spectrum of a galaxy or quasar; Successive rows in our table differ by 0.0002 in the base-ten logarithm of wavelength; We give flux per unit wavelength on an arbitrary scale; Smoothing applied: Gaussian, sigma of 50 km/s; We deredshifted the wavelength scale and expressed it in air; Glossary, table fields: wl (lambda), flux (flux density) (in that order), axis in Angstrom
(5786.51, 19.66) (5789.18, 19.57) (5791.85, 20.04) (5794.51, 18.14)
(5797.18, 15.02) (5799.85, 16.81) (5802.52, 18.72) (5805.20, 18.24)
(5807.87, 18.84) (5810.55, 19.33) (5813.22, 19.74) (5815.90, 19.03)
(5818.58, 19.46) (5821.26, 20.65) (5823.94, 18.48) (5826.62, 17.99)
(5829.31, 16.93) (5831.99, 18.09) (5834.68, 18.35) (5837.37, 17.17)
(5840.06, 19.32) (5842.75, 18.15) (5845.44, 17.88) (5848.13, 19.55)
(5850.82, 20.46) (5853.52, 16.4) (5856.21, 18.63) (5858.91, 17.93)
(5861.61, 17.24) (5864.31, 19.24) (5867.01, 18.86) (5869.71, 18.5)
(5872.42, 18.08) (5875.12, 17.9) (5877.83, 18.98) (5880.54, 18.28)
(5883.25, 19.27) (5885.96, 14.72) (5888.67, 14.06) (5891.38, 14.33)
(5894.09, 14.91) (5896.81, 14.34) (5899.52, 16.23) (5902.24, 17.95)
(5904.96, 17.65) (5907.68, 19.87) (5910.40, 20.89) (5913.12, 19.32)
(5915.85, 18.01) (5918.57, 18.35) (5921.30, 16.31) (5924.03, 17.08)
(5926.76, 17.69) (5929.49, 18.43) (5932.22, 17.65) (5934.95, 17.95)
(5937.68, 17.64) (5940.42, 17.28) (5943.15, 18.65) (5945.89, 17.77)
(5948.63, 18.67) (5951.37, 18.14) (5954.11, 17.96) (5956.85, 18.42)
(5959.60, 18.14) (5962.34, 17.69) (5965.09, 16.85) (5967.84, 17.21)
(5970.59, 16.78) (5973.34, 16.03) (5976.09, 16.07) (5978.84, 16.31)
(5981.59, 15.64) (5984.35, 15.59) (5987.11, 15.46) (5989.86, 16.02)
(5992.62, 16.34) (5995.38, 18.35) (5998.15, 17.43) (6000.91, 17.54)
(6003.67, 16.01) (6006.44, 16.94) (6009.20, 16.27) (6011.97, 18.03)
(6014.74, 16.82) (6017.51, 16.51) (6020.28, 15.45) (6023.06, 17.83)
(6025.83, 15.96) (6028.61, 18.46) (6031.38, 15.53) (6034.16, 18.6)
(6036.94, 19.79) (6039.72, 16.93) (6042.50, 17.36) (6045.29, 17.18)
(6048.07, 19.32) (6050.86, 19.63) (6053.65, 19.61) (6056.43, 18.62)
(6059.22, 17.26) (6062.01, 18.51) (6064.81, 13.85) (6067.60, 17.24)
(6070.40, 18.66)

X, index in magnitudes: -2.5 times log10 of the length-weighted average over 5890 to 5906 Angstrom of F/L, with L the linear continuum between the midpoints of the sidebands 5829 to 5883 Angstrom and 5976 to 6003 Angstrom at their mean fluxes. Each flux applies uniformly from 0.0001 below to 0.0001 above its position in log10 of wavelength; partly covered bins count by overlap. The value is 0.12 mag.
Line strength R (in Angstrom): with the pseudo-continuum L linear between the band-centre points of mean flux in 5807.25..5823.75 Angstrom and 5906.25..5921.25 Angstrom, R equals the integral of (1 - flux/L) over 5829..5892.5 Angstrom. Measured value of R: 4.6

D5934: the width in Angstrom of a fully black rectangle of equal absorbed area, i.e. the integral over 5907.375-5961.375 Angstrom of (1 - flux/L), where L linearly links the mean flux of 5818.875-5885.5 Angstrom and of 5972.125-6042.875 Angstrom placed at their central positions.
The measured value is -1.9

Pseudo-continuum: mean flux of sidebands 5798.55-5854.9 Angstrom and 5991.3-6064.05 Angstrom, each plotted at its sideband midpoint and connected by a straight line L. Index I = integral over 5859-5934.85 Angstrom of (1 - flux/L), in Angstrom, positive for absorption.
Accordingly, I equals 2.6 Angstrom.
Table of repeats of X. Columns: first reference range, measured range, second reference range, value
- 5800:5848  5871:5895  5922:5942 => 0.082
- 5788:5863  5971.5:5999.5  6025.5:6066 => 0.106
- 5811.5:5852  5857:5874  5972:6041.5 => 0.004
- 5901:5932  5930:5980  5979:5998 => -0.018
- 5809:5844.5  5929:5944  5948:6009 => -0.029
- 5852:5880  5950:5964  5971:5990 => -0.105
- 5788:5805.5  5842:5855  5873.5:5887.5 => -0.038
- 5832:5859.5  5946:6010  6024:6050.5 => 0.061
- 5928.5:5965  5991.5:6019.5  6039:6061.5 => 0.072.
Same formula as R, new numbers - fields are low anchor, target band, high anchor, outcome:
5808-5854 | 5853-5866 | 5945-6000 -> 0.25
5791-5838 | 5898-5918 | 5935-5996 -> -1.03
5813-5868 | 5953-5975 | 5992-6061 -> 0.62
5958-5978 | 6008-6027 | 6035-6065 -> 1.06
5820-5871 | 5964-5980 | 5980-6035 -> 0.52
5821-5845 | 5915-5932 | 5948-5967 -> 0.35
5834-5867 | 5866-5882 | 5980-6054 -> -0.19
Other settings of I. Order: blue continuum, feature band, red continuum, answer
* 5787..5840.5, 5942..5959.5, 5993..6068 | -0.42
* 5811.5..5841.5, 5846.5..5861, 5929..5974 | -0.04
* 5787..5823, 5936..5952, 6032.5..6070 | 0.26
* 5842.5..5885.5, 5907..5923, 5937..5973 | -0.61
